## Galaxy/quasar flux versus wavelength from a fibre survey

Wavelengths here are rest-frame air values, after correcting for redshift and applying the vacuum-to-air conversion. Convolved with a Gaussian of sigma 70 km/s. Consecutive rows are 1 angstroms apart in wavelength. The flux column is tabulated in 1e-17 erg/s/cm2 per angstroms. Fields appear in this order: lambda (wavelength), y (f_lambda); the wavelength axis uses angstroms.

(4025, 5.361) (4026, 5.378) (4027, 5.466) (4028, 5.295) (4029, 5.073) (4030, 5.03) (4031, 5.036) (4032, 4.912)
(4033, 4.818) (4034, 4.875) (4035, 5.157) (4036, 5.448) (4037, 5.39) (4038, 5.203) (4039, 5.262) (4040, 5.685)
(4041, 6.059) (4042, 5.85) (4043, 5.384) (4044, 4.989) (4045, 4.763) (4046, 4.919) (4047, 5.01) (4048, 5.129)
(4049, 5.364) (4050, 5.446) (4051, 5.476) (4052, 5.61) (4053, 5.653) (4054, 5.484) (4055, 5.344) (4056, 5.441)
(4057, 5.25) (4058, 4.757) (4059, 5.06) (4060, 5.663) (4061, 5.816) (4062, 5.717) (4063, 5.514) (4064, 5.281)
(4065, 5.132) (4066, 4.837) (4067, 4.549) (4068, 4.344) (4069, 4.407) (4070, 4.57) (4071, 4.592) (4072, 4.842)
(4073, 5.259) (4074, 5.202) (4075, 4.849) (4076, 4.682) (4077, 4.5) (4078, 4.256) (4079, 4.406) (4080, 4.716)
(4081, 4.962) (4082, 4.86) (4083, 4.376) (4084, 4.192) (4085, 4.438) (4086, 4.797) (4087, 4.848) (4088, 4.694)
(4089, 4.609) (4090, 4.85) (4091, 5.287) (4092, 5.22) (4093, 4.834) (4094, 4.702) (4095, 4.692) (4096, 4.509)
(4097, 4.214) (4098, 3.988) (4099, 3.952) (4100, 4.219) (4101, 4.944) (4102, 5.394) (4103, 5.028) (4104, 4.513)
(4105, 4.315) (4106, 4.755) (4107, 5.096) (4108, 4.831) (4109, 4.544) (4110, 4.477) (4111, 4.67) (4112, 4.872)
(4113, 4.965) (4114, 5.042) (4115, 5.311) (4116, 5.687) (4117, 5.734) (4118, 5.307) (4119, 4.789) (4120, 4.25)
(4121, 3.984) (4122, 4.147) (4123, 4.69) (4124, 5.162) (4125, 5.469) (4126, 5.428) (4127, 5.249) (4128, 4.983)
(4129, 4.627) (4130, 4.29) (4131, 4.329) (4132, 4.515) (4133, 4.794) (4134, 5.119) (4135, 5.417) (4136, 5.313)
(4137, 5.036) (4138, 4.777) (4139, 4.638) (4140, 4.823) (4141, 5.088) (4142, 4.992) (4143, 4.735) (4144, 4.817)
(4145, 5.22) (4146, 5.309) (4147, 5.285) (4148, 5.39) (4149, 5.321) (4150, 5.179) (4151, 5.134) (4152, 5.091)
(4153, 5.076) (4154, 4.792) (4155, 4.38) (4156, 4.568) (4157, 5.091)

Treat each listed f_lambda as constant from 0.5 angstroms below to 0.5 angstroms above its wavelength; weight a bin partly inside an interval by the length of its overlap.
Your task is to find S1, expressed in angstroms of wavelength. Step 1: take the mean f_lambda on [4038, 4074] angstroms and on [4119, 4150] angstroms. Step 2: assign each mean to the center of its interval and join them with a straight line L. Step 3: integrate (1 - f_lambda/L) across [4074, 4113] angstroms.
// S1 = 3.05 angstroms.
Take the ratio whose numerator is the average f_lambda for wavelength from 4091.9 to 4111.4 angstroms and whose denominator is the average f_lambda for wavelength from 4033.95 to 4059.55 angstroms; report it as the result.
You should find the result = 0.87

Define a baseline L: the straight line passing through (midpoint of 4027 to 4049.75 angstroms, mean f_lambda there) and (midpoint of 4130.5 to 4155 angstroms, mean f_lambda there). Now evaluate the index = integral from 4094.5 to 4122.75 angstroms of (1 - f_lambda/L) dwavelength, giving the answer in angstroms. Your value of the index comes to 1.9 angstroms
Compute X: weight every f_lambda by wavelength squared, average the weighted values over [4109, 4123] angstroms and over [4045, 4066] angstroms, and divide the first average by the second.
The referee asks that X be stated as 0.94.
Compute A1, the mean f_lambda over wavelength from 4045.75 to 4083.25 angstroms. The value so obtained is 5.04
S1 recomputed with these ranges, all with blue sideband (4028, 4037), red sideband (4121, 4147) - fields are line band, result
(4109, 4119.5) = -0.3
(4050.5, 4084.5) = 0.2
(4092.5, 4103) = 0.8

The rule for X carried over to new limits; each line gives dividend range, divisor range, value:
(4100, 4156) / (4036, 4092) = 1.01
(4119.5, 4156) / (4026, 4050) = 0.99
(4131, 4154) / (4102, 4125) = 1.05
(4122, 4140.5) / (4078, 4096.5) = 1.06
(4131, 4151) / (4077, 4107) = 1.11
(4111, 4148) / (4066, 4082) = 1.09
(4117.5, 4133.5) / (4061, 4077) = 0.99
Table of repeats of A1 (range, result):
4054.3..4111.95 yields 4.81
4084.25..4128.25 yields 4.8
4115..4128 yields 5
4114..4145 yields 4.92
